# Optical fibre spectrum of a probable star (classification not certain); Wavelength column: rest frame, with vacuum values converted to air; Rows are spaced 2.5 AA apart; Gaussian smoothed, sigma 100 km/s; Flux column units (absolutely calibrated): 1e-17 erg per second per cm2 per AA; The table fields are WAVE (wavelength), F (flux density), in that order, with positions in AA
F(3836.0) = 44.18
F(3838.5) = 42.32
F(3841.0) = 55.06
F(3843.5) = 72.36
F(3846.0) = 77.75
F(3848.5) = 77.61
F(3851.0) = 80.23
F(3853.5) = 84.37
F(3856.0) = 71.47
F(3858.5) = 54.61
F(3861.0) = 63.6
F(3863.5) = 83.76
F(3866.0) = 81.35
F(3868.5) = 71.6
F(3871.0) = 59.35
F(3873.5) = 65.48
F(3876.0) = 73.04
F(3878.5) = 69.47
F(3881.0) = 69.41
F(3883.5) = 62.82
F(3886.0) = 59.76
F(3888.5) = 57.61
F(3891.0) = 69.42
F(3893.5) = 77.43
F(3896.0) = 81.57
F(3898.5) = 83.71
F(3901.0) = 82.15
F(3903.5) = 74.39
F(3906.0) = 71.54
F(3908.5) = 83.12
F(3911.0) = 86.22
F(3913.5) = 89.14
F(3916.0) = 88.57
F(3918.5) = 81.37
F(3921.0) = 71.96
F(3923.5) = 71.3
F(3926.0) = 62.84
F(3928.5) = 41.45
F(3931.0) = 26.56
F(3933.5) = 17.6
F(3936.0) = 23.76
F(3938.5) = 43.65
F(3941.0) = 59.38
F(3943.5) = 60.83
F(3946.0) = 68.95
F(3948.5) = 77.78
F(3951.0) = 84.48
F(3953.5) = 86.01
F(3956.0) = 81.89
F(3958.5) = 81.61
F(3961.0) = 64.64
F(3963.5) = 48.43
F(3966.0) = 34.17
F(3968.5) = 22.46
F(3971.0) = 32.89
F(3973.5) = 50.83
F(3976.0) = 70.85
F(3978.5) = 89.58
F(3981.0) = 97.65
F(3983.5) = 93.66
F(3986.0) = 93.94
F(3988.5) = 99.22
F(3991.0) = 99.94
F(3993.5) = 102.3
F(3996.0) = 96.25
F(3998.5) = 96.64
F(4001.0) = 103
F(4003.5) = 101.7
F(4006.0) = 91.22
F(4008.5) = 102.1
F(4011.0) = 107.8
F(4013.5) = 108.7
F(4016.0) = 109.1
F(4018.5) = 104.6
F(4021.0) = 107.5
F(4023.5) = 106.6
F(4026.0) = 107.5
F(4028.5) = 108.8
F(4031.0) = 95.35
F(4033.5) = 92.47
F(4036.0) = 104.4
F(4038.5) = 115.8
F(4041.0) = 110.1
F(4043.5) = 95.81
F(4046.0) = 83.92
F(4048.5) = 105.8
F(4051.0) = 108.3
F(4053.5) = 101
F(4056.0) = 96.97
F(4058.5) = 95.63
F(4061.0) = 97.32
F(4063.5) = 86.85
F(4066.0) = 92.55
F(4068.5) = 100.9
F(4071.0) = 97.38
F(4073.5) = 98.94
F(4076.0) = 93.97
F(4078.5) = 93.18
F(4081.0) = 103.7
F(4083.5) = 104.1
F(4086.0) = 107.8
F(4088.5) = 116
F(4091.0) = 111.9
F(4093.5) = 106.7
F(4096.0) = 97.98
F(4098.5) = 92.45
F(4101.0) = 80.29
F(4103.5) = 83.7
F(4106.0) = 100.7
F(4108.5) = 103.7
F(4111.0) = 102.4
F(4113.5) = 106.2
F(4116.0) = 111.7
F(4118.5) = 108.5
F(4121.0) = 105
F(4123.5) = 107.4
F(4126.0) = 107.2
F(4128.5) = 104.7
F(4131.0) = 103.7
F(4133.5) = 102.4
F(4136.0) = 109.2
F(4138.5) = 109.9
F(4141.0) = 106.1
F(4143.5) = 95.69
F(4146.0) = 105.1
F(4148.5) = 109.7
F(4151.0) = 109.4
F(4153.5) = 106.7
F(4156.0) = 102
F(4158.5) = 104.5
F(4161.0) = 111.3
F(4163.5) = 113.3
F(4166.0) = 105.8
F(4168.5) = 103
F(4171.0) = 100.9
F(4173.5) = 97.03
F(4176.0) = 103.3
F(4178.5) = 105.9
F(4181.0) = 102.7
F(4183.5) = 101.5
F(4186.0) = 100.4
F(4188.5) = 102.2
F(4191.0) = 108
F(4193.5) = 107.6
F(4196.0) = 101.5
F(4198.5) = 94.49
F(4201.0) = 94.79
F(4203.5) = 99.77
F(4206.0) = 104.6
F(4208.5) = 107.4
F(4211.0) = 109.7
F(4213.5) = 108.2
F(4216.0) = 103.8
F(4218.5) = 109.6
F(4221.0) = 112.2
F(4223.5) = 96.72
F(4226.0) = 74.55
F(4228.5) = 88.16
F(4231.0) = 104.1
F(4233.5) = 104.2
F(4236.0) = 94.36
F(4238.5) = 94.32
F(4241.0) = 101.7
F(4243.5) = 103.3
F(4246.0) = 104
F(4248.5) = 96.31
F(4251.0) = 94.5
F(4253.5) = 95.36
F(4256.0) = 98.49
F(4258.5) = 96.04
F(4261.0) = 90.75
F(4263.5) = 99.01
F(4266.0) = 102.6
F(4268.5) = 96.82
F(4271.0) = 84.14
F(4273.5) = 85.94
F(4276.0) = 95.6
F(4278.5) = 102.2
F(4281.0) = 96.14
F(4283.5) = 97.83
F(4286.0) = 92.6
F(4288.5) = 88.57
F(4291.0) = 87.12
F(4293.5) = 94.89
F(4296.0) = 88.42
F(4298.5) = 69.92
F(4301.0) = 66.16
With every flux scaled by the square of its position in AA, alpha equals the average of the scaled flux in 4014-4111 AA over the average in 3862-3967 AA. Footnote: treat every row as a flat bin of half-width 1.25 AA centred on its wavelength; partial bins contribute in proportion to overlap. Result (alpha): 1.6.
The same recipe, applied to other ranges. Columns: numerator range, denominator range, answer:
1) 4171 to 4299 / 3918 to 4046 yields 1.37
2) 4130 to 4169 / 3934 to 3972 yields 2.04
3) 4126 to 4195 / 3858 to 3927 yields 1.63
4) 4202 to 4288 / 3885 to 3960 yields 1.69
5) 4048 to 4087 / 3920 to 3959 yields 1.77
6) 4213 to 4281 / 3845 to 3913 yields 1.60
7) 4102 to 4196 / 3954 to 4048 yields 1.25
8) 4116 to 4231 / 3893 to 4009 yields 1.58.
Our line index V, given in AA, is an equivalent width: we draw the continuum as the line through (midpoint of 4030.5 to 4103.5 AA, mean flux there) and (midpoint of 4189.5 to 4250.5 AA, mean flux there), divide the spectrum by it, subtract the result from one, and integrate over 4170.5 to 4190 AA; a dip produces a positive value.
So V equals -0.26 AA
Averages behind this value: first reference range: 99.3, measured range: 102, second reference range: 101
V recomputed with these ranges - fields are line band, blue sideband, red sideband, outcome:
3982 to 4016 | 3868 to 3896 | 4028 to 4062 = -3.3 AA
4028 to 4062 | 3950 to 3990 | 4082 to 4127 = -4.6 AA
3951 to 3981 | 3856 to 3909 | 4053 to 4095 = 7.5 AA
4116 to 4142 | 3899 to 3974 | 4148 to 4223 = -3.2 AA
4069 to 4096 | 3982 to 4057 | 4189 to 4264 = -0.5 AA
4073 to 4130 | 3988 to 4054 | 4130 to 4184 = 1.0 AA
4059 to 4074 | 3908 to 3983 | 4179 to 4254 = -2.9 AA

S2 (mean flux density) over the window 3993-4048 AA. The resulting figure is 102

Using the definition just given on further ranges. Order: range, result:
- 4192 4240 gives 101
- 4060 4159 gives 102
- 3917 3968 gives 59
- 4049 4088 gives 99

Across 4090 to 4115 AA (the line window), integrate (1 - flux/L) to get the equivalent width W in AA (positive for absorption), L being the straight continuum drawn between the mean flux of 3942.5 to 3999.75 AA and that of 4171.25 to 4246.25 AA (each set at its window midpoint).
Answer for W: -2.5 AA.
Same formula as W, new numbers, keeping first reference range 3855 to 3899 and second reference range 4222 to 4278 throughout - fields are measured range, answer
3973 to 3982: -0.27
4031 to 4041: -2.87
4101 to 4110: -0.89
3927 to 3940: 7.38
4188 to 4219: -3.85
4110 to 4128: -4.25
